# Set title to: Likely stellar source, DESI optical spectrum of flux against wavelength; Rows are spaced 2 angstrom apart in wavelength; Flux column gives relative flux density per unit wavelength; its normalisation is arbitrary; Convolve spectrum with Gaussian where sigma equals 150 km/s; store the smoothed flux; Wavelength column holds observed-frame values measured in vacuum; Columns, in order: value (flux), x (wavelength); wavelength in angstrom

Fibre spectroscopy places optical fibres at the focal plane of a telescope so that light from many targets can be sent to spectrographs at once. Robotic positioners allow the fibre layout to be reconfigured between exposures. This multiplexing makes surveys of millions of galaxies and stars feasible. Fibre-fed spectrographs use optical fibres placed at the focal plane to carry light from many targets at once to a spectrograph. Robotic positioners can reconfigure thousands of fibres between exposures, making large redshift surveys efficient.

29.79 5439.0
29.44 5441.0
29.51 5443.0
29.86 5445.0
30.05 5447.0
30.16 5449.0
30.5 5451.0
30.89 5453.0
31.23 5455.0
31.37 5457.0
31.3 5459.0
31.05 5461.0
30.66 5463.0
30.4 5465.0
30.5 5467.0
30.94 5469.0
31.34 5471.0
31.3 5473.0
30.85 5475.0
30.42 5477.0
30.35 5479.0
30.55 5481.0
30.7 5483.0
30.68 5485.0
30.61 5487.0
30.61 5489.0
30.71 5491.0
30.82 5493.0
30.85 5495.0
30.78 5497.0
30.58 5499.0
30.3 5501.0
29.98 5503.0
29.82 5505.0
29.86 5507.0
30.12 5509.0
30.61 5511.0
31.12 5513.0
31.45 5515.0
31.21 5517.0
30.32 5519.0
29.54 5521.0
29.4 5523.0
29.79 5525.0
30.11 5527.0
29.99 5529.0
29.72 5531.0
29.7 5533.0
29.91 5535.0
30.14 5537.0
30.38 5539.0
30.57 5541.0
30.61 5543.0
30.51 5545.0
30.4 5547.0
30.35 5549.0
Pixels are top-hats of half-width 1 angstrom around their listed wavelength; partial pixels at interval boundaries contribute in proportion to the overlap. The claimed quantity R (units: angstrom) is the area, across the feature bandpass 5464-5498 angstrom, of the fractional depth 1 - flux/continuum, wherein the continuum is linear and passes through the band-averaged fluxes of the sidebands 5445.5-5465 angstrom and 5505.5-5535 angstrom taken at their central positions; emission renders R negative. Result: -0.2 angstrom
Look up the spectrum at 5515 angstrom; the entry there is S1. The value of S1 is 31.45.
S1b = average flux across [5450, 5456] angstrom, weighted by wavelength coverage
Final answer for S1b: 30.9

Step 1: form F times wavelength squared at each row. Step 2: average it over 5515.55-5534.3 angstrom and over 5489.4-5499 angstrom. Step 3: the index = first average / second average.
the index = 1.0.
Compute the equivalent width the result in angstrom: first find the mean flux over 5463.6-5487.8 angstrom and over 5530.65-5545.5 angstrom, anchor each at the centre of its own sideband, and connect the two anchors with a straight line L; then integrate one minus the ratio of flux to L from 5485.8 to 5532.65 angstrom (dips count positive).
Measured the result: 0.1 angstrom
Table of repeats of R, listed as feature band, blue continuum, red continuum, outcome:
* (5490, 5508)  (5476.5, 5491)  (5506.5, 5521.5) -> 0.10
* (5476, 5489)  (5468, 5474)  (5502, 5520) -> 0.18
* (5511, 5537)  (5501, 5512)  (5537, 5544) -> 0.07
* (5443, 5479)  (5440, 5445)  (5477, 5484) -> -0.82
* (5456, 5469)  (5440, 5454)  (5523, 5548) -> -0.35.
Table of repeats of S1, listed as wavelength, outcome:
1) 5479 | 30.35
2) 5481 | 30.55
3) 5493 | 30.82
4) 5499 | 30.58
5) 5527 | 30.11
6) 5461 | 31.05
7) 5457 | 31.37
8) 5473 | 31.3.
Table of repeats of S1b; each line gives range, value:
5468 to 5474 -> 31.2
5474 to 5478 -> 30.6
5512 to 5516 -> 31.3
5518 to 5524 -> 29.8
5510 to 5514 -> 30.9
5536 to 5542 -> 30.4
